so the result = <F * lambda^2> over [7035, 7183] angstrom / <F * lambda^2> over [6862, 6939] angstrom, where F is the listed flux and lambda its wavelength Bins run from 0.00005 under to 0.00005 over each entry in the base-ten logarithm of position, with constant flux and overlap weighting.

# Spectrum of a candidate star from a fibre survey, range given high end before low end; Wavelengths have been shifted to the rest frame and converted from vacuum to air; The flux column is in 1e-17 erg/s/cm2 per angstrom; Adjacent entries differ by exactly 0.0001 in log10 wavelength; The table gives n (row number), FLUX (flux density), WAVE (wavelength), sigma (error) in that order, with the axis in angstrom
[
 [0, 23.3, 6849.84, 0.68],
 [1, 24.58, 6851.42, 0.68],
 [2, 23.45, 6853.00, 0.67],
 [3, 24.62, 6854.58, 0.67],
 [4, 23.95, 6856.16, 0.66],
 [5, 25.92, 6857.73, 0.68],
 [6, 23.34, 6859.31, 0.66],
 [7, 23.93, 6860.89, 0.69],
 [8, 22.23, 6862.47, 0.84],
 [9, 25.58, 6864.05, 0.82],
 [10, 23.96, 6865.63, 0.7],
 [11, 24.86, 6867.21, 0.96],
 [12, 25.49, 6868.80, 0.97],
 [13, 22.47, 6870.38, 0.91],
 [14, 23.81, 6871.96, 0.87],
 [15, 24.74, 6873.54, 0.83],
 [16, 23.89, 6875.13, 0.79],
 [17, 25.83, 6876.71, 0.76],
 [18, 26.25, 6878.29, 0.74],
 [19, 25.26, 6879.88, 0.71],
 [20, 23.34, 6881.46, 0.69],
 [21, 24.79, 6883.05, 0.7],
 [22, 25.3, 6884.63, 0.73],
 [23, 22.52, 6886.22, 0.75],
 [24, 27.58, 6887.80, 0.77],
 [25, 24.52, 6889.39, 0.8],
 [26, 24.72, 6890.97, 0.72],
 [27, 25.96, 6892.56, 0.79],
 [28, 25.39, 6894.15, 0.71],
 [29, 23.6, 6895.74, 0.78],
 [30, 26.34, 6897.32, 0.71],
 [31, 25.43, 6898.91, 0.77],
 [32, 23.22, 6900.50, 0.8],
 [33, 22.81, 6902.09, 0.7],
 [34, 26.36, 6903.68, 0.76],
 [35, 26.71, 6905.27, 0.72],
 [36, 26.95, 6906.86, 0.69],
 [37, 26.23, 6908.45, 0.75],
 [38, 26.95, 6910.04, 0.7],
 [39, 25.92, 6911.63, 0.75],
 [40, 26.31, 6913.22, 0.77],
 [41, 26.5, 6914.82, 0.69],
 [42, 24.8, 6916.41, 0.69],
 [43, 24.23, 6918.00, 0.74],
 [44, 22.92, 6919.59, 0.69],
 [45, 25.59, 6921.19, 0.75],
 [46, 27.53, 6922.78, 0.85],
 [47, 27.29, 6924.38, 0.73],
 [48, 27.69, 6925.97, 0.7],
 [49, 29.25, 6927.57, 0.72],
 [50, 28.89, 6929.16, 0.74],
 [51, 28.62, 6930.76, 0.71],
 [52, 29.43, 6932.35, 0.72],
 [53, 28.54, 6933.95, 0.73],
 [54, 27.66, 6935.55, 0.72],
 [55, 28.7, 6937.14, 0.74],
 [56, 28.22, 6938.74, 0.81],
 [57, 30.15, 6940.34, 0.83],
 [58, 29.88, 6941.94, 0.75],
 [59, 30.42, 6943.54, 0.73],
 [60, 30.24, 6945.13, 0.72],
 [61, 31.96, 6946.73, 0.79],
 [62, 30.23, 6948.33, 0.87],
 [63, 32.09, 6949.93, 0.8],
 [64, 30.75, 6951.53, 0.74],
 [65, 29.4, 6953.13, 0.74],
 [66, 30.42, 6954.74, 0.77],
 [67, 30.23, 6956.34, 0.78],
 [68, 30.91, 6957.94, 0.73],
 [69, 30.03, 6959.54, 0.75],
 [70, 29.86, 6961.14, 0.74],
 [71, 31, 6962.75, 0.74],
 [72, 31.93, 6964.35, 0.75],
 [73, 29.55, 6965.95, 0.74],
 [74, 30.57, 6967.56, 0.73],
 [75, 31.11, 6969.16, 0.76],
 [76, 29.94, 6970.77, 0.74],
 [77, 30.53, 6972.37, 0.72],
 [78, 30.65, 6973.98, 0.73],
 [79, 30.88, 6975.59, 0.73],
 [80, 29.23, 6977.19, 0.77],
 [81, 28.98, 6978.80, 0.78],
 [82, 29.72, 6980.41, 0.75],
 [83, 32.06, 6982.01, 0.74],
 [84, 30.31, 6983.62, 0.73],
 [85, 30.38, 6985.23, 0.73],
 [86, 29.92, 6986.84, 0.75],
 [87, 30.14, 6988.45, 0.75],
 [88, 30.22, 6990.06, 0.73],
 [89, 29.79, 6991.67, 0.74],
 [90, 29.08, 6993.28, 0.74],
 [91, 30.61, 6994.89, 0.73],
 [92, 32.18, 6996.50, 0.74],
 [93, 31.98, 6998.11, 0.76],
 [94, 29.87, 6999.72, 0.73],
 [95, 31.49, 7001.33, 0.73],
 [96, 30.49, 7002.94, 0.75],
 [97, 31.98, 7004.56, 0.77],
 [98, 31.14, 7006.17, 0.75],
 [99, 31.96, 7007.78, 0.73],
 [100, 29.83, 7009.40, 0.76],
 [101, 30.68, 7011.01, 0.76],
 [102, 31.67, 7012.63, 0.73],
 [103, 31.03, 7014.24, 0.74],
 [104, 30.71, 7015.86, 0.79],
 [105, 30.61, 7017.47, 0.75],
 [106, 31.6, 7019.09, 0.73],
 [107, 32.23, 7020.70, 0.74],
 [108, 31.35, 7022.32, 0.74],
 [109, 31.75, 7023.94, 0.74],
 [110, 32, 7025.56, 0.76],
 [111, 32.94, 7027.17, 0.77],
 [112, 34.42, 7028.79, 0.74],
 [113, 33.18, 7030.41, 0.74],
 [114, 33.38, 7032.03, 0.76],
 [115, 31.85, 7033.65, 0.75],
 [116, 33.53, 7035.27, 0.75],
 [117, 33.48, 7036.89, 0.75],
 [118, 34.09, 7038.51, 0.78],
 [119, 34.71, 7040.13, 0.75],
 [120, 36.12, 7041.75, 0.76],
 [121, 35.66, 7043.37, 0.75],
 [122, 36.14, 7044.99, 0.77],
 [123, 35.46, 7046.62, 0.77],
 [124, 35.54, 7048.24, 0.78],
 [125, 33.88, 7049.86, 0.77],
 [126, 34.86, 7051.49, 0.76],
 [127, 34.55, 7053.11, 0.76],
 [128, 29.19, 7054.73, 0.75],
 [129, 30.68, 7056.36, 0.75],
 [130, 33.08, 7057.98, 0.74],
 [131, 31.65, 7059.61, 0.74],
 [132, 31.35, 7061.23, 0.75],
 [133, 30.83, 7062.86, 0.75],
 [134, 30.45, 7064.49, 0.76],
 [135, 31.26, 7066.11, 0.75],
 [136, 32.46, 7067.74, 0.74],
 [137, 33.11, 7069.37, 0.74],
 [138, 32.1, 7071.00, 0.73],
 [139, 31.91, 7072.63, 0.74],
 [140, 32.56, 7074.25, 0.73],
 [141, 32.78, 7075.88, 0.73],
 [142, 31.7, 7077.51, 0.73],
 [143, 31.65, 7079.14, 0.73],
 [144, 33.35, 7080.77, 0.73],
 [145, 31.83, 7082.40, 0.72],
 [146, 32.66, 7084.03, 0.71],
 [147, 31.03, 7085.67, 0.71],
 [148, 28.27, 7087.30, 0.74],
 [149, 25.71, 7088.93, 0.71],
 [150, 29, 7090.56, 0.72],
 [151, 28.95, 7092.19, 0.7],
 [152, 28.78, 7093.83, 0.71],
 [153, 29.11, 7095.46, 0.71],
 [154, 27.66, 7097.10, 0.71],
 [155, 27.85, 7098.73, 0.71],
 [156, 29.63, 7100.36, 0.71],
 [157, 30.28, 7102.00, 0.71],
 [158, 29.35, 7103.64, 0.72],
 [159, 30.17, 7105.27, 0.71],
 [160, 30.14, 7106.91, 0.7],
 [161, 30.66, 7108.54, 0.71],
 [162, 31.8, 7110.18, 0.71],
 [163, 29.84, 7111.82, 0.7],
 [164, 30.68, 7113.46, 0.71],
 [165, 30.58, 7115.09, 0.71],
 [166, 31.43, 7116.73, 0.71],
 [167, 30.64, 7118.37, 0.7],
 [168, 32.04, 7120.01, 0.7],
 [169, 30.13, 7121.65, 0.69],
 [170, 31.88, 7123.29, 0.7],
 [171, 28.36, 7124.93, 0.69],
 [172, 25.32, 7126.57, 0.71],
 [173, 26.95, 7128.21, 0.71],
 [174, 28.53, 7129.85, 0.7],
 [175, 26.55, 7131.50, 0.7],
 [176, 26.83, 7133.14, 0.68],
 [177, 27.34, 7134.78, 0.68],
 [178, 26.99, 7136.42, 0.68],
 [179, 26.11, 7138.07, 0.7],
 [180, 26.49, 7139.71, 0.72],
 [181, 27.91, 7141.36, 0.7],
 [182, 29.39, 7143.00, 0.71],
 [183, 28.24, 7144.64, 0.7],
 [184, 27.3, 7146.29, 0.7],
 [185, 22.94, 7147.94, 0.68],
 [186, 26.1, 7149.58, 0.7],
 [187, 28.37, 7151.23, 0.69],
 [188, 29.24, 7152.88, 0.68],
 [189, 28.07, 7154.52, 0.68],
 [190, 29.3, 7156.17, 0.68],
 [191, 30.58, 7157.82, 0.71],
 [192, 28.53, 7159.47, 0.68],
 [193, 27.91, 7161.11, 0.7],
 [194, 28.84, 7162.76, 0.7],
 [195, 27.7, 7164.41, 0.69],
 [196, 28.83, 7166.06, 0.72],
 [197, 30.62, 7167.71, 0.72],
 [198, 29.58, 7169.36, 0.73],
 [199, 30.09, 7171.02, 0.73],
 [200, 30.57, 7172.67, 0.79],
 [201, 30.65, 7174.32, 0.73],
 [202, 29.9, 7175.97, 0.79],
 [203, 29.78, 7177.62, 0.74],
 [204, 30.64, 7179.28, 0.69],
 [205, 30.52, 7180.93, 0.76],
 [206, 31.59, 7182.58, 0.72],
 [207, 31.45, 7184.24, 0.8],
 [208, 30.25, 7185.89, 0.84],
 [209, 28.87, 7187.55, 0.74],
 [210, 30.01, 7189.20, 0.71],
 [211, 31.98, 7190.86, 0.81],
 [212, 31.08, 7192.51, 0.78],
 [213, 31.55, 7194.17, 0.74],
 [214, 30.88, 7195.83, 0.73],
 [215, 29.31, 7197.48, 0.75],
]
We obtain 1.2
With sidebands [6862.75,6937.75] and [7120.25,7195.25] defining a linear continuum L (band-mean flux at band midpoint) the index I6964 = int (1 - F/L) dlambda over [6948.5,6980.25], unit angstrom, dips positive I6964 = -4.6 angstrom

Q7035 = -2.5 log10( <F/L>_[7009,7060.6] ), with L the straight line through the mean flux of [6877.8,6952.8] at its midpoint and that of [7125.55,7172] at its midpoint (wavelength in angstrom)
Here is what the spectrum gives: -0.198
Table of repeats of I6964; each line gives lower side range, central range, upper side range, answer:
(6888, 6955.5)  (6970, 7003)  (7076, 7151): -2.90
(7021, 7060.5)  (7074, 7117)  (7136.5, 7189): 1.62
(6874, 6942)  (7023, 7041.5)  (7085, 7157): -3.78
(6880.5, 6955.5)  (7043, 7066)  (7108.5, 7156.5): -4.13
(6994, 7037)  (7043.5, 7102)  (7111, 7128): -1.32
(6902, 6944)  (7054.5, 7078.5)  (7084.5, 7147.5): -2.76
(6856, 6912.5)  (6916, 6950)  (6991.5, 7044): -0.98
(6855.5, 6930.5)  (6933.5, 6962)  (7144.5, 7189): -4.31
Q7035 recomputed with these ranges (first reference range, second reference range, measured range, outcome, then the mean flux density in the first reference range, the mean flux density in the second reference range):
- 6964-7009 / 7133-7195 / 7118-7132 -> 0.02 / 30.6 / 29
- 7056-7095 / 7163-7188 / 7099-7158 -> 0.07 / 31.1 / 30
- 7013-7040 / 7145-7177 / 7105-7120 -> -0.03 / 32.4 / 28.7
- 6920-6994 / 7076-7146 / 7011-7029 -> -0.08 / 29.7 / 29.3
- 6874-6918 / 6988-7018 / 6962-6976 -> -0.06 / 25.3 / 30.8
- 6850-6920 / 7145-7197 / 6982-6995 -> -0.14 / 24.9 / 29.5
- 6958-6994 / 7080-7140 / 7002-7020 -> -0.04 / 30.3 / 29.3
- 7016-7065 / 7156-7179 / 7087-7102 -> 0.11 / 33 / 29.5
